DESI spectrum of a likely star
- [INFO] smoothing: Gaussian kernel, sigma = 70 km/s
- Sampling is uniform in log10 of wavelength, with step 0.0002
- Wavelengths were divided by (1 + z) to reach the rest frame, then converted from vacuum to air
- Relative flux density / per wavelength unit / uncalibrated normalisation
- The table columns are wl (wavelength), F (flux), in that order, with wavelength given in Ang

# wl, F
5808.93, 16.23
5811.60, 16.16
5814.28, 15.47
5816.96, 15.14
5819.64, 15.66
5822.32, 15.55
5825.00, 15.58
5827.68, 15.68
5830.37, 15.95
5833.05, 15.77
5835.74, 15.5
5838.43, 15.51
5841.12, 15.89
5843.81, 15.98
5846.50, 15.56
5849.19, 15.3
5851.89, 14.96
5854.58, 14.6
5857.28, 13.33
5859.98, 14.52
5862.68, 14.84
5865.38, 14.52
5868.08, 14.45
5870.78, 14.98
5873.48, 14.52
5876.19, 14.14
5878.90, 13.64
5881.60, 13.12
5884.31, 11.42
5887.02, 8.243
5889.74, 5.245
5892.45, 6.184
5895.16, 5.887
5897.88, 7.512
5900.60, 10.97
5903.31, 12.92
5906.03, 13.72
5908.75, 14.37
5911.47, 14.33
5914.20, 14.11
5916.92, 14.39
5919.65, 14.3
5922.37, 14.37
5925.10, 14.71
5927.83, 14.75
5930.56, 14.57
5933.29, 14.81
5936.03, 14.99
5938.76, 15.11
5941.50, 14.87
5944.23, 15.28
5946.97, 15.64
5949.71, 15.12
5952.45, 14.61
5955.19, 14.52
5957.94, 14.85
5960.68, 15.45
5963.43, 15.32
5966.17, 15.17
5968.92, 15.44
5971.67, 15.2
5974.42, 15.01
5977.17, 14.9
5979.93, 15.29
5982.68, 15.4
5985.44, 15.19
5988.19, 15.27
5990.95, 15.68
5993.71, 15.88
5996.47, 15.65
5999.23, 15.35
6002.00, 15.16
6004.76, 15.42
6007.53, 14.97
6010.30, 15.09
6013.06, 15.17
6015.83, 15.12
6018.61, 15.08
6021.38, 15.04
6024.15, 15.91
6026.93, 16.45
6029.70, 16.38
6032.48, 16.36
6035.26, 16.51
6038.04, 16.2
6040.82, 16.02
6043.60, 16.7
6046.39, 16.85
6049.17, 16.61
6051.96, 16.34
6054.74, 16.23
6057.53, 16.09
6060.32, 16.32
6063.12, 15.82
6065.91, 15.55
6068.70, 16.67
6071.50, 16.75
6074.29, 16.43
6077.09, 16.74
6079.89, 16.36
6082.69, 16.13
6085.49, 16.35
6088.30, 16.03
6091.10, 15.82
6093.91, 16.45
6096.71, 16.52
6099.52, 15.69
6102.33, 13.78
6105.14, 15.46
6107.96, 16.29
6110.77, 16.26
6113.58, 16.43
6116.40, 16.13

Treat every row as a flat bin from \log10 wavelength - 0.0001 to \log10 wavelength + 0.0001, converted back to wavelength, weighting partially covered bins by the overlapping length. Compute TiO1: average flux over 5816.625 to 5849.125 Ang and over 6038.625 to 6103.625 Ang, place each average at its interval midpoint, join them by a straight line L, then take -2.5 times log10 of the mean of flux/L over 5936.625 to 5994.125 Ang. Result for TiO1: 0.053 mag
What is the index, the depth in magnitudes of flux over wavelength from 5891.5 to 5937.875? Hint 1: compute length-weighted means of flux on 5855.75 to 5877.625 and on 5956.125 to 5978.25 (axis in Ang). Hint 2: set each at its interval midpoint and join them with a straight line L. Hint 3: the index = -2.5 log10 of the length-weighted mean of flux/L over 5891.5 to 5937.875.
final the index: 0.153 mag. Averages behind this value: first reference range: 14.4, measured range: 12.8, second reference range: 15.2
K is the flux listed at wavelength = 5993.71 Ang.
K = 15.88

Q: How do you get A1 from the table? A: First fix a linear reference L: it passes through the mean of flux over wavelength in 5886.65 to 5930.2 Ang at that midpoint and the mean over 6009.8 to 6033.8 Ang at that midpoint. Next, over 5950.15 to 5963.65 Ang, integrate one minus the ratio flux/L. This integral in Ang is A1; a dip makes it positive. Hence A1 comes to -1.5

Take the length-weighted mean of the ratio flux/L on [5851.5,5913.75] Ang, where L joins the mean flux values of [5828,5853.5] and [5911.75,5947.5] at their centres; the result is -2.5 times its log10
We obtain 0.23 mag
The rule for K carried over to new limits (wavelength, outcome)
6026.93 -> 16.45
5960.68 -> 15.45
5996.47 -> 15.65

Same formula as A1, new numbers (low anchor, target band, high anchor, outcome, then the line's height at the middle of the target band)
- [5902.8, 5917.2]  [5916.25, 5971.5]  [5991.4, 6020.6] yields -1.8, 14.5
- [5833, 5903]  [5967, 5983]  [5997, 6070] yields -0.4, 14.8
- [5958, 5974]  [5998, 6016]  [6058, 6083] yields 0.6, 15.7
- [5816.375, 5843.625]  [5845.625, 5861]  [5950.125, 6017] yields 0.9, 15.6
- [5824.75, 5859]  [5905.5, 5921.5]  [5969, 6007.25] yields 1.1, 15.3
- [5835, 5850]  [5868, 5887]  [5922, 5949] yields 2.5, 15.4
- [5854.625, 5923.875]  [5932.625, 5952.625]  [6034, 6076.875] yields -2.0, 13.7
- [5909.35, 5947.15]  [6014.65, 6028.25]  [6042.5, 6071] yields 0.3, 15.9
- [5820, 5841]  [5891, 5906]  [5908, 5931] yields 5.7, 14.7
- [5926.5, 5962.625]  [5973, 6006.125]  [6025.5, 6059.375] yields 0.6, 15.6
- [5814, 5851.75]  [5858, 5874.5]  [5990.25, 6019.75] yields 1.0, 15.5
